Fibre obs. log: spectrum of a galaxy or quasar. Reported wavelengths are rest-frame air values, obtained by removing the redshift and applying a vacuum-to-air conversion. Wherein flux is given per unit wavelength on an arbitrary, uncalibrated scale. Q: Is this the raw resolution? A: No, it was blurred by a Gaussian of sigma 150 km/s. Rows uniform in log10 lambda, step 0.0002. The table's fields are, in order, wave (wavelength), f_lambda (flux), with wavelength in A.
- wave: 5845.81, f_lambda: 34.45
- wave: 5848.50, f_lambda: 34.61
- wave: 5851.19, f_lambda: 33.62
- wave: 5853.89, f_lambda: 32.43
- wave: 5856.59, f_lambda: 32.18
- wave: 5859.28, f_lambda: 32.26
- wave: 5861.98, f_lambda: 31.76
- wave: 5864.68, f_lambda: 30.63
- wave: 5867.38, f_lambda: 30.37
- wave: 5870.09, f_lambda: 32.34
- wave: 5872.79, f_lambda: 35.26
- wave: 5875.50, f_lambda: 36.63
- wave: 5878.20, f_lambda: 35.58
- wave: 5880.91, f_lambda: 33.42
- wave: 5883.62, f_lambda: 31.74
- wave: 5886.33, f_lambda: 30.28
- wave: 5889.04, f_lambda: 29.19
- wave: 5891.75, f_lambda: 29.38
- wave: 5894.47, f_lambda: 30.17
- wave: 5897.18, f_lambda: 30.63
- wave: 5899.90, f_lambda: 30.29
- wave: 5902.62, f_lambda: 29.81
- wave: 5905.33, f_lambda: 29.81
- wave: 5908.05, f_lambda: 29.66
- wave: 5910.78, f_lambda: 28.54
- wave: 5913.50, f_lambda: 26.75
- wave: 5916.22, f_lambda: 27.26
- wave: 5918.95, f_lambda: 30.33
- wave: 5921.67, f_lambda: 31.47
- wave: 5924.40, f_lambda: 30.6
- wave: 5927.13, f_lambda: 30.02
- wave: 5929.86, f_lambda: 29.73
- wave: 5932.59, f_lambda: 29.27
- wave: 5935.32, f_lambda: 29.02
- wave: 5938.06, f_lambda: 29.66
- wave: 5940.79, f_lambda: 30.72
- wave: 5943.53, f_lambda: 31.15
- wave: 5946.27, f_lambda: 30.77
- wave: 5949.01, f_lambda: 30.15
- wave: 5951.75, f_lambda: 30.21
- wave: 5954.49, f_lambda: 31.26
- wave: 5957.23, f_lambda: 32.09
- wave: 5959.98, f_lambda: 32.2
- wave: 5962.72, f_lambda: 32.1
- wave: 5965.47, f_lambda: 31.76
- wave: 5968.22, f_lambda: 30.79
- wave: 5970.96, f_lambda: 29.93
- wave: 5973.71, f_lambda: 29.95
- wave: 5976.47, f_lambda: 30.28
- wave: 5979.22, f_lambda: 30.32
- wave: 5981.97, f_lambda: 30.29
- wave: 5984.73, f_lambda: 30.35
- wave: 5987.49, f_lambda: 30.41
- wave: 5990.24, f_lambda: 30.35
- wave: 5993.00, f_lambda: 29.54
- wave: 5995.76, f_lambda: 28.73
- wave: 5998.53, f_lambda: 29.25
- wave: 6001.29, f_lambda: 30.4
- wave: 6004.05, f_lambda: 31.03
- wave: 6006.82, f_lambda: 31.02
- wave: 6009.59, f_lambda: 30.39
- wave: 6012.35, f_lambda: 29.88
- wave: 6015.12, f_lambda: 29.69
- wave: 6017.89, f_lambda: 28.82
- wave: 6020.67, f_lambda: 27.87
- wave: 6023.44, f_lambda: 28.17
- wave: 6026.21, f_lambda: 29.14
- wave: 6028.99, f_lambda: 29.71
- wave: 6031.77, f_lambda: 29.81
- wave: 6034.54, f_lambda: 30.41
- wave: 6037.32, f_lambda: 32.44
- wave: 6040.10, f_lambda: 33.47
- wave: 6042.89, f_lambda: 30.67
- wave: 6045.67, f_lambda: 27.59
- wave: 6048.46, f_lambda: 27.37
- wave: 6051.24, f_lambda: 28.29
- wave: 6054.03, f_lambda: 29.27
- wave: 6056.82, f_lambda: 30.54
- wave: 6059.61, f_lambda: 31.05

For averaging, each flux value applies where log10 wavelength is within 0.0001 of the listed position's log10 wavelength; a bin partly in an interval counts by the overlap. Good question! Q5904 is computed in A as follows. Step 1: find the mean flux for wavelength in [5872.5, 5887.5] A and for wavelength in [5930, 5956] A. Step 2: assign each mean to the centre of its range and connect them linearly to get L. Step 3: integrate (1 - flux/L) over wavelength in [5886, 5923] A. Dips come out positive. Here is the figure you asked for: 3.3 A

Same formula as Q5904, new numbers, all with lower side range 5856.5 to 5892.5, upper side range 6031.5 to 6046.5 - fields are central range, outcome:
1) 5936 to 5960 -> 0.7 A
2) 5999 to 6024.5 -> 1.2 A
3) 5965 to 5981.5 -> 0.5 A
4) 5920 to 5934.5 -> 0.8 A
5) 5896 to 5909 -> 0.8 A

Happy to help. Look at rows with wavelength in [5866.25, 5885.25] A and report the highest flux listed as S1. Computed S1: 36.63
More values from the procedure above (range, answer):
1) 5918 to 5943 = 31.47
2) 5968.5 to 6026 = 31.03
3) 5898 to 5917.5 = 30.29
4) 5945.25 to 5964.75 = 32.2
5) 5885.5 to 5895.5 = 30.28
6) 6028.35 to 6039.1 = 32.44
